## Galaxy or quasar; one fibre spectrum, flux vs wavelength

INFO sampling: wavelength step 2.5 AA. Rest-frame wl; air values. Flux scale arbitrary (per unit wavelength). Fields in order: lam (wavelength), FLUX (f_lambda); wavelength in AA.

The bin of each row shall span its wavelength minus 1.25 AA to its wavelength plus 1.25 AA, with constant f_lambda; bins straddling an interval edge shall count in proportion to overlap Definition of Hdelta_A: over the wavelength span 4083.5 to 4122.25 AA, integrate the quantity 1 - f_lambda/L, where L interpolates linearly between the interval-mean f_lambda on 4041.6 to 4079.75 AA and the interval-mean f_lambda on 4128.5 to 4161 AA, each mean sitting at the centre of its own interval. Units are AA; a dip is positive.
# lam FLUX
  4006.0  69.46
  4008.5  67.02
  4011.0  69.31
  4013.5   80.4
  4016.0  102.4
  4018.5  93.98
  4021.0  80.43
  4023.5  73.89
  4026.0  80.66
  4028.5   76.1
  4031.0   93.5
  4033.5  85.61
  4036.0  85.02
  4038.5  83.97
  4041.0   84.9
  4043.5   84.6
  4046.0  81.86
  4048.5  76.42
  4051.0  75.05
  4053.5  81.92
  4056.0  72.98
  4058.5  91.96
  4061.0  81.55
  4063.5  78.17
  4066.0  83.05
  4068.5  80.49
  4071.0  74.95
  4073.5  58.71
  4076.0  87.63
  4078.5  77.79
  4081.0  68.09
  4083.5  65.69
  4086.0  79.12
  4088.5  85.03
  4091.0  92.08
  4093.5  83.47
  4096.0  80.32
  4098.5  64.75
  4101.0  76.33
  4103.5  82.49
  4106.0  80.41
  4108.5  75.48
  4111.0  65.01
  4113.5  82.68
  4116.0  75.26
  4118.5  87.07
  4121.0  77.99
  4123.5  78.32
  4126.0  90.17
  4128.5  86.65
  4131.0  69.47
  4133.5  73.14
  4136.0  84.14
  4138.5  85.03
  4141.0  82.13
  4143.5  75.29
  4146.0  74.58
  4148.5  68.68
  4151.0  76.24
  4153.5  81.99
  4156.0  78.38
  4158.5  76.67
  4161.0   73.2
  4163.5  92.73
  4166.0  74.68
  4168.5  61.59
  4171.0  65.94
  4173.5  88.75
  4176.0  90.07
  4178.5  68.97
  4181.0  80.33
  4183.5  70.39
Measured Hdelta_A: -0.2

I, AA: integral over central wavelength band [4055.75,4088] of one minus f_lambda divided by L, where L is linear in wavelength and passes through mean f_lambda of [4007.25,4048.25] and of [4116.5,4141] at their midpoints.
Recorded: 1.9 AA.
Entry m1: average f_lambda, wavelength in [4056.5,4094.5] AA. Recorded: 79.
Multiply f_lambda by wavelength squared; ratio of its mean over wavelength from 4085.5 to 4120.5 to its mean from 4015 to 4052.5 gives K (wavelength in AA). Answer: 0.98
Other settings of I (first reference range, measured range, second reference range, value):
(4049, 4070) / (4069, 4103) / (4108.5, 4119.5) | 0.90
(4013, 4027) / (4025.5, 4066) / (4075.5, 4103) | 0.31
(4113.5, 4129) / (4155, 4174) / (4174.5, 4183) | 0.96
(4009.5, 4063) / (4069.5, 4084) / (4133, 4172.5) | 1.42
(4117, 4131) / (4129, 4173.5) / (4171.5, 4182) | 2.77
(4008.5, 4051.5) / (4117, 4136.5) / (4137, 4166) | -0.33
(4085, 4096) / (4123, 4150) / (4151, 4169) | 0.38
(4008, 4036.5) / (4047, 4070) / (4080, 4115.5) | -0.02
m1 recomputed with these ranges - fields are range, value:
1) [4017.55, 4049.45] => 83.1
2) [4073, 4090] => 75.5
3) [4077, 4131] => 78.6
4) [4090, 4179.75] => 78.3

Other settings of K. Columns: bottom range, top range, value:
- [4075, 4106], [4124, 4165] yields 1.04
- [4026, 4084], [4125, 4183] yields 1.03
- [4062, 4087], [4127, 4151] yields 1.06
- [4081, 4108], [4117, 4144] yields 1.05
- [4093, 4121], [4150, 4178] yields 1.04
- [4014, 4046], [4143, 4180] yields 0.96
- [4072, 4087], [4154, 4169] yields 1.10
